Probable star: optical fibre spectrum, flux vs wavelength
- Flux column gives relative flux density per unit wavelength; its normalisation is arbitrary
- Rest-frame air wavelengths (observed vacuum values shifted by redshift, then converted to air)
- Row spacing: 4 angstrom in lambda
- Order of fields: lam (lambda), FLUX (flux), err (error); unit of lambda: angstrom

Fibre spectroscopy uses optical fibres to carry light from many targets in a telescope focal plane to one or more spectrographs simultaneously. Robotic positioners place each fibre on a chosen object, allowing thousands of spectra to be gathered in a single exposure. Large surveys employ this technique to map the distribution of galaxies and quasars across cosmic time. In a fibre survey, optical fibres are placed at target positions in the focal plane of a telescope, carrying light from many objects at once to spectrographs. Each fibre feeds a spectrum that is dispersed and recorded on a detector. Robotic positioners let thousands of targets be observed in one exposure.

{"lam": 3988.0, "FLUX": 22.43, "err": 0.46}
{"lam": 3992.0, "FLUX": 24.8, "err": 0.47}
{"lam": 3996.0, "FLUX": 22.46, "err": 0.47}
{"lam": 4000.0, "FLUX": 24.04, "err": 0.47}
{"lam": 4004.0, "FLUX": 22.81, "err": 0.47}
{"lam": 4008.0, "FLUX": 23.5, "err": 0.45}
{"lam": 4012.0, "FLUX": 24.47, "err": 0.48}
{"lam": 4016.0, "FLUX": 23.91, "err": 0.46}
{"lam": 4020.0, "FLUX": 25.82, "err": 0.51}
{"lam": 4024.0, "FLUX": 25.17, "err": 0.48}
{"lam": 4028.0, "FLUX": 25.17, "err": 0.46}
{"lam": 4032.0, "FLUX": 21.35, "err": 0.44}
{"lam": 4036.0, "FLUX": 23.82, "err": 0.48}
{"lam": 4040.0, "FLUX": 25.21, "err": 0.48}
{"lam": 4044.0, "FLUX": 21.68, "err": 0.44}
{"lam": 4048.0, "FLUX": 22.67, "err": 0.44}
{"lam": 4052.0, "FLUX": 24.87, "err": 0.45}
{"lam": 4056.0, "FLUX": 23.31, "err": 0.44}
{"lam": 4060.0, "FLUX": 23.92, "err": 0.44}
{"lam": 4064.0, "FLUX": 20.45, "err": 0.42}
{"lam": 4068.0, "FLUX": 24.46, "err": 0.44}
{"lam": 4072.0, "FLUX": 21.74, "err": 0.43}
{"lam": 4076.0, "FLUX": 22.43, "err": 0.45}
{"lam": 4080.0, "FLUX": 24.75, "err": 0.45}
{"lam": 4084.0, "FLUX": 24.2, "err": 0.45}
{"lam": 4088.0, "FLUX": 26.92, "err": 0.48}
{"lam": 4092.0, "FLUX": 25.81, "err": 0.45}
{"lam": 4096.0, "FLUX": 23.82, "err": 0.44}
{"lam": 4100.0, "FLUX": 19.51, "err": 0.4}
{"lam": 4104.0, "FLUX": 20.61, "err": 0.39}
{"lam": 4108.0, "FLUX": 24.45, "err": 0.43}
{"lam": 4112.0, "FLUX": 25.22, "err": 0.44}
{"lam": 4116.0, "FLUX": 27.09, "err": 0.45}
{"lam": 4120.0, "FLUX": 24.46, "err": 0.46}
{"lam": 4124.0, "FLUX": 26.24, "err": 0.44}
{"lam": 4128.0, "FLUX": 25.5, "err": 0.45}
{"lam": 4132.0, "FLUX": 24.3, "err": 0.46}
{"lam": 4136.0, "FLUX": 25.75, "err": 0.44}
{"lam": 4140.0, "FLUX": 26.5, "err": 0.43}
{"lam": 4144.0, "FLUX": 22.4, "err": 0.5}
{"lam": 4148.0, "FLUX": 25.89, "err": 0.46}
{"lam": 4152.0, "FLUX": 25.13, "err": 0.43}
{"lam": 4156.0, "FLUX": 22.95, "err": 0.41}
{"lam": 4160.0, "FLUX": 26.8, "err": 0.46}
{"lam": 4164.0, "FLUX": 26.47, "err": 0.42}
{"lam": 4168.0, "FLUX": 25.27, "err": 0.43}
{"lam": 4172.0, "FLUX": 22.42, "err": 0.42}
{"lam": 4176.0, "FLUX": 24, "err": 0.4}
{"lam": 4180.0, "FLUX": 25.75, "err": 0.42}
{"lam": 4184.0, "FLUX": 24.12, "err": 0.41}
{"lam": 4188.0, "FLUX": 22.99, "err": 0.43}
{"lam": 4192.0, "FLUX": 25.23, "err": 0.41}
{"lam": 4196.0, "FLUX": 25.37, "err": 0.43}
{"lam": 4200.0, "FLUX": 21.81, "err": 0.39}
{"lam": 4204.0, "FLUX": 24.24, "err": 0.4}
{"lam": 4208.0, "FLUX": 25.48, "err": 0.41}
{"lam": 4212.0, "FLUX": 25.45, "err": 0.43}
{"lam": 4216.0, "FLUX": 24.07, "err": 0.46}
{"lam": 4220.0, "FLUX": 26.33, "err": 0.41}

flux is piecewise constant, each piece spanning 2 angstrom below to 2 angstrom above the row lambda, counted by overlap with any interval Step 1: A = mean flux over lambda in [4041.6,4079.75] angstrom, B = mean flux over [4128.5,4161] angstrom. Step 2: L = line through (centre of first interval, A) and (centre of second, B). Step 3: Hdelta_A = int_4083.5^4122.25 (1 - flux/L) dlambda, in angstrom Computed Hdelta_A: -0.5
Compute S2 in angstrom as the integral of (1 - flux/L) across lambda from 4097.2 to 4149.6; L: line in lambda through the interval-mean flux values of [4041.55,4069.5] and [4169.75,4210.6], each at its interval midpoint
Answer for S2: -1.80 angstrom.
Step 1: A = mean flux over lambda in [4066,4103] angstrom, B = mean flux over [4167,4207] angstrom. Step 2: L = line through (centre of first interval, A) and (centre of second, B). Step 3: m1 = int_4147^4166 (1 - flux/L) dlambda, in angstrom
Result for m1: -1.1 angstrom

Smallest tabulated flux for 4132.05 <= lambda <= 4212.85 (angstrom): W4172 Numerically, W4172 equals 21.81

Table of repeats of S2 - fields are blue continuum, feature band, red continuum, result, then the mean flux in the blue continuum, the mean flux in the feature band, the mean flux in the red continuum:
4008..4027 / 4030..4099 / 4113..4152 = 3.9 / 24.7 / 23.6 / 25.3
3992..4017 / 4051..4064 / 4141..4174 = 0.3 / 23.6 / 23.4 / 24.7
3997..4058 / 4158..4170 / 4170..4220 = -1.0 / 23.8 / 26.2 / 24.3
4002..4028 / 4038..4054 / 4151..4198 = 0.5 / 24.3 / 23.6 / 24.7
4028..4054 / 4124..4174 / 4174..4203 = -2.1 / 23.4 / 25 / 24.2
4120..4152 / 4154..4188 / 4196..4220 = 0.3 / 25.2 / 24.6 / 24.5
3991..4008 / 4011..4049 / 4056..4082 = -1.1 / 23.4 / 23.9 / 23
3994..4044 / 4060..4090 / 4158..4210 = 0.7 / 23.9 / 23.6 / 24.6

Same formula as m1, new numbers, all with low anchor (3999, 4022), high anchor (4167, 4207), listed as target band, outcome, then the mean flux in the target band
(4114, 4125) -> -0.8 angstrom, 25.9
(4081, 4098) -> -0.7 angstrom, 25.2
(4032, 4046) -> 0.5 angstrom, 23.3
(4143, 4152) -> -0.2 angstrom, 24.6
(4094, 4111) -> 1.3 angstrom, 22.3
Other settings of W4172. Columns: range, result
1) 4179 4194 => 22.99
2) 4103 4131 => 20.61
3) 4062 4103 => 19.51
